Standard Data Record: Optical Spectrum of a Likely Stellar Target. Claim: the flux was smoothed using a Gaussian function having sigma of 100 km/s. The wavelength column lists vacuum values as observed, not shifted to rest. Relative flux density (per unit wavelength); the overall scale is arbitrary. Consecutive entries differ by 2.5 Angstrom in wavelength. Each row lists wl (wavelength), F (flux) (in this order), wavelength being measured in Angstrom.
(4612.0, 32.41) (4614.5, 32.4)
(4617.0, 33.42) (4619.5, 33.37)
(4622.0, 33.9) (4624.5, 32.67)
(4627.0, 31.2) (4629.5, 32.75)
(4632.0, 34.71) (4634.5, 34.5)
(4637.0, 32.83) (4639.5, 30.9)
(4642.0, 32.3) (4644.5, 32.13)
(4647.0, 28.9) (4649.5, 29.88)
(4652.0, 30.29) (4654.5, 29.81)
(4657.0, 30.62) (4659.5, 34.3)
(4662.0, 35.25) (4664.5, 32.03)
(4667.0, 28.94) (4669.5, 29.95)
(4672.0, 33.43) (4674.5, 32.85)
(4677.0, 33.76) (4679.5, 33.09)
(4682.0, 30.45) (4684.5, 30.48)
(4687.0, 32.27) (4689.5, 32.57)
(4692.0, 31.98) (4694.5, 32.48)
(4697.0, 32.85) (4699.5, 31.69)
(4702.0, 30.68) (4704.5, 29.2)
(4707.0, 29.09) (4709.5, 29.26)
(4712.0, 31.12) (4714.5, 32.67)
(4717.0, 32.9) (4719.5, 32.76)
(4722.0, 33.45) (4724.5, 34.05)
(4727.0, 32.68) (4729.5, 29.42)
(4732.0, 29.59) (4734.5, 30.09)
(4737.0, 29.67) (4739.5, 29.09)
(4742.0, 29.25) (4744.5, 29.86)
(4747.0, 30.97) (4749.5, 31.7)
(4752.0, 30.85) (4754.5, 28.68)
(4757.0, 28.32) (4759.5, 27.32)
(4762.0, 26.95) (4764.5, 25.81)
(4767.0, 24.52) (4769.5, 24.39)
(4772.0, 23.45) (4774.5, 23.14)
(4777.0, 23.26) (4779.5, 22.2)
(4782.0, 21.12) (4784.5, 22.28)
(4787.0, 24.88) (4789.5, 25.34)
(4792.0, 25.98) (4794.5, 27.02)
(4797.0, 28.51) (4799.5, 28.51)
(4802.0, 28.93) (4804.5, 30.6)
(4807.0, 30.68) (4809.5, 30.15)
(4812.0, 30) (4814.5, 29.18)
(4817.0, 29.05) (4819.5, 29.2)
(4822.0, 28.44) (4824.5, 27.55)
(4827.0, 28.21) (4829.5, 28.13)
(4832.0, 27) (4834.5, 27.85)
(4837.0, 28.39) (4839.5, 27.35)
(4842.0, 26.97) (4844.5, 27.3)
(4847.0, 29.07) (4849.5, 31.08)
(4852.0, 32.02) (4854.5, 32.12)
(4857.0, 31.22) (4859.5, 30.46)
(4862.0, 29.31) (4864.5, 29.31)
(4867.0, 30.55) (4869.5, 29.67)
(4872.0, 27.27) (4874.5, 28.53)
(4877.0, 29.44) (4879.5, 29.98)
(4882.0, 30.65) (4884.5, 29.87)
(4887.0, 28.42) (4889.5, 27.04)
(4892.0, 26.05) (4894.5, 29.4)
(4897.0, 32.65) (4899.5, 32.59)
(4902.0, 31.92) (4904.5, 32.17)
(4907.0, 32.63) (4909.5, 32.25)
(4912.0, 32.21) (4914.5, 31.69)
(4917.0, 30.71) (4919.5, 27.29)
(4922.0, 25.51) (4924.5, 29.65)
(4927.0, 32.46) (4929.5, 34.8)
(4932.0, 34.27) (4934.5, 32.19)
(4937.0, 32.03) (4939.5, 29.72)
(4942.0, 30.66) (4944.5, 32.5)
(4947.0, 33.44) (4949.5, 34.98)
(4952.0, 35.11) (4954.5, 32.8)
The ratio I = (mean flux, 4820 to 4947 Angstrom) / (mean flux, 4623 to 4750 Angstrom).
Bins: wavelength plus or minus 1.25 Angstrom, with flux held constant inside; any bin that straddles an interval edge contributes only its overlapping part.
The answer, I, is 0.95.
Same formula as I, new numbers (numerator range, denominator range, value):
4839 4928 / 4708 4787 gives 1.06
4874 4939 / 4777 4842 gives 1.12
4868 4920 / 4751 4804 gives 1.17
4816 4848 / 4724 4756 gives 0.92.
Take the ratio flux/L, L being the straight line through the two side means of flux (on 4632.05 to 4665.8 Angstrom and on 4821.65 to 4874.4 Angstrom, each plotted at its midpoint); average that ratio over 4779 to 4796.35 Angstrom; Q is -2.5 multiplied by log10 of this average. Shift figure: 0.22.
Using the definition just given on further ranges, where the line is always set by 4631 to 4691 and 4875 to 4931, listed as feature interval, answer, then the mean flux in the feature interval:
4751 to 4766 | 0.13 mag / 27.9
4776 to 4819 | 0.15 mag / 27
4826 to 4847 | 0.12 mag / 27.7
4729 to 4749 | 0.06 mag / 29.8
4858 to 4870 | 0.03 mag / 29.9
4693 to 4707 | 0.02 mag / 31.2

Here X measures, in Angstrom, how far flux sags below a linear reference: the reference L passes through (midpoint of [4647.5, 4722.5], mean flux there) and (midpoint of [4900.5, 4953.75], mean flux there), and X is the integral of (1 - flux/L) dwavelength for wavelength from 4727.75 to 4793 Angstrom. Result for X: 9.9 Angstrom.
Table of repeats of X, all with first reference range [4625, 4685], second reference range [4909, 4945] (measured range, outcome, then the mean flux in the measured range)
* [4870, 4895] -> 2.1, 28.7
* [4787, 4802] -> 2.1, 27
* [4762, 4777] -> 3.4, 24.4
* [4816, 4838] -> 2.3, 28.2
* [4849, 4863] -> 0.1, 31.1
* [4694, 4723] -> 0.3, 31.5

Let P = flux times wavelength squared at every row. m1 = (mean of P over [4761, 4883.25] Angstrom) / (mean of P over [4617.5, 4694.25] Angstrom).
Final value 0.93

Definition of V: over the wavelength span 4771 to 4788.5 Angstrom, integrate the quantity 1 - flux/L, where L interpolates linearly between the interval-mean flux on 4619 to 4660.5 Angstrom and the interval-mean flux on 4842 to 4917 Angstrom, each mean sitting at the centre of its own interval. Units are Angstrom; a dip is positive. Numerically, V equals 4.5 Angstrom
